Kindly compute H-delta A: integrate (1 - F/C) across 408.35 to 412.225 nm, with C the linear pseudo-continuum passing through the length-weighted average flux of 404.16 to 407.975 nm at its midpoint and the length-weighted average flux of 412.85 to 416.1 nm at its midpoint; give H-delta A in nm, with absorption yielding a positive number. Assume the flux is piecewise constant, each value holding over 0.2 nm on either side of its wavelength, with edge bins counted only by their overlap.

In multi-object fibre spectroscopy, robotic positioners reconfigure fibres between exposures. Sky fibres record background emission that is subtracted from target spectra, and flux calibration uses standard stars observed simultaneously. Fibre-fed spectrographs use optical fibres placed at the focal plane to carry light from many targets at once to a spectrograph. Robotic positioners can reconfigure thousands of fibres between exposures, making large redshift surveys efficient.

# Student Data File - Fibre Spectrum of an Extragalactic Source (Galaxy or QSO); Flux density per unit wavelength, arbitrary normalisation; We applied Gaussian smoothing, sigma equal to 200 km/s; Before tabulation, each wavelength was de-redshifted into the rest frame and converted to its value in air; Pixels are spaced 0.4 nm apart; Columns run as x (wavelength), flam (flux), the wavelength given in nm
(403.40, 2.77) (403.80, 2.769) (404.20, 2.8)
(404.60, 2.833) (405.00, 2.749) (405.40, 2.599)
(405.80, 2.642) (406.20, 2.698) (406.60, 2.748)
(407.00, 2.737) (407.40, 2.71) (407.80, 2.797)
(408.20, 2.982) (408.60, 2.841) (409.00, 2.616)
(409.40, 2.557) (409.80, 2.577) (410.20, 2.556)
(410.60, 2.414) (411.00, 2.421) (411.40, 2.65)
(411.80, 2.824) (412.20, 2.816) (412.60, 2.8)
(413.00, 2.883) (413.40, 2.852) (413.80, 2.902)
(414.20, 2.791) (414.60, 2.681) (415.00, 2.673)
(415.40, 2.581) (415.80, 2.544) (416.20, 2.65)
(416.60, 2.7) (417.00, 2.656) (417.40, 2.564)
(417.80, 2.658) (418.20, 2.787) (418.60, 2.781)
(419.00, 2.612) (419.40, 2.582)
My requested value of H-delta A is 0.15 nm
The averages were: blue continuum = 2.73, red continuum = 2.73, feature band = 2.62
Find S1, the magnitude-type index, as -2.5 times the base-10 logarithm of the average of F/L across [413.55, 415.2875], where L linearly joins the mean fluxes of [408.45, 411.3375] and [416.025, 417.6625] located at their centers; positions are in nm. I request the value -0.06 mag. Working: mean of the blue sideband 2.57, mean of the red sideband 2.64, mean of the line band 2.76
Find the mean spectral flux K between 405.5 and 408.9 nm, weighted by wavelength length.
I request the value 2.76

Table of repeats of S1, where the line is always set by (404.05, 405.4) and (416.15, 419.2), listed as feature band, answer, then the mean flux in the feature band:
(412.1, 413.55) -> -0.050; 2.84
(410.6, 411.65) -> 0.081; 2.53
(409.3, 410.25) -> 0.068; 2.57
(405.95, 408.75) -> -0.015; 2.78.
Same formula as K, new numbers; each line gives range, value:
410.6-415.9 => 2.72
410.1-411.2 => 2.46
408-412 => 2.64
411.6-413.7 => 2.84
